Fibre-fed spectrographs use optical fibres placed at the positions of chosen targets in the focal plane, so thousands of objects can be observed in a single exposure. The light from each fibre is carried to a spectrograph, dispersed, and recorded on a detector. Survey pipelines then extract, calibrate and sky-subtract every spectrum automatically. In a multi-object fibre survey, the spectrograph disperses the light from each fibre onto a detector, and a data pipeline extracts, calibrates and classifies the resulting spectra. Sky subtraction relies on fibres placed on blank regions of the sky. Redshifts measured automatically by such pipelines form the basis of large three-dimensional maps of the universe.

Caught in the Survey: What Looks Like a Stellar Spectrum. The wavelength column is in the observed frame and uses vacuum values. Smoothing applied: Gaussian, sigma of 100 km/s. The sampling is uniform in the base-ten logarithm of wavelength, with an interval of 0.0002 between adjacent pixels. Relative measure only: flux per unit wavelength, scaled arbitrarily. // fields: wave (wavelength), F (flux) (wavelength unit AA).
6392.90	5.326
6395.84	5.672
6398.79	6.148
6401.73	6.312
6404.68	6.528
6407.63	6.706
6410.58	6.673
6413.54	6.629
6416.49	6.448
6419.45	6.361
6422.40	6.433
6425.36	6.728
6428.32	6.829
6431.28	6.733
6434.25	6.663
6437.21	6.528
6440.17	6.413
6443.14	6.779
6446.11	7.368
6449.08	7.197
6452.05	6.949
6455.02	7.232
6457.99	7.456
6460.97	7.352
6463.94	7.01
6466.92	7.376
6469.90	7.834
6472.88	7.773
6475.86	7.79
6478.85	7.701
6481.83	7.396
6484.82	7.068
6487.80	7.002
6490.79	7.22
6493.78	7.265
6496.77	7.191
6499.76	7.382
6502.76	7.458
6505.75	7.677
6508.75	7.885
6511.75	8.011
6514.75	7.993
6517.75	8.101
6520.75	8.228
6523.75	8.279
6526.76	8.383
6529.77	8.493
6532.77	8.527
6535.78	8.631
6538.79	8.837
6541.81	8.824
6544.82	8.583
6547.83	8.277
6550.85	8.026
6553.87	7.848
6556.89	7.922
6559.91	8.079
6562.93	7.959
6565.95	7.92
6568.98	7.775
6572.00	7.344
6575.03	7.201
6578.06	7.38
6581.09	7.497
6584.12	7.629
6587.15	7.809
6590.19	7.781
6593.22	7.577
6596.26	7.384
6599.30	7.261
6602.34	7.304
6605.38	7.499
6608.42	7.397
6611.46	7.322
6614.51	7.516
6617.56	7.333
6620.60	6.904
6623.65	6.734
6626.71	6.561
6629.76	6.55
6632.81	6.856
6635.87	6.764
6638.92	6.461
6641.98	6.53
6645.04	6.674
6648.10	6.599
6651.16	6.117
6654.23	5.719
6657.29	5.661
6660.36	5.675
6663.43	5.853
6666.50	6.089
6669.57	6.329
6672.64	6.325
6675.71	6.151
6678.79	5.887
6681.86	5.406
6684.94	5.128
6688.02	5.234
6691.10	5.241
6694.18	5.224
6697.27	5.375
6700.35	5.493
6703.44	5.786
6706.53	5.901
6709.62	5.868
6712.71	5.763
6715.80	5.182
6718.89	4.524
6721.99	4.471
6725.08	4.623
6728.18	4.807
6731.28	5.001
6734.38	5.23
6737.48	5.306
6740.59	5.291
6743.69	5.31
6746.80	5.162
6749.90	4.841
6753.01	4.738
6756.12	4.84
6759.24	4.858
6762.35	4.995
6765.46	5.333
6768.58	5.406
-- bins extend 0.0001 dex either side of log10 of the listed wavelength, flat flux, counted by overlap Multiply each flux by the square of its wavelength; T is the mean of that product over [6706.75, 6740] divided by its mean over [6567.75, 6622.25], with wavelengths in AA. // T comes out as 0.71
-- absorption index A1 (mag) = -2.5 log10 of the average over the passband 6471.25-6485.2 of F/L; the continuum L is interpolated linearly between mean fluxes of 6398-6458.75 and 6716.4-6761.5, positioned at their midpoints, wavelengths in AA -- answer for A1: -0.179 mag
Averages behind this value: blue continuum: 6.72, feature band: 7.58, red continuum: 4.94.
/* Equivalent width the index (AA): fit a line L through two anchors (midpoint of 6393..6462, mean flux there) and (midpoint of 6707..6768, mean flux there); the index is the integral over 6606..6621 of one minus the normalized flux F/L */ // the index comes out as -4.25 AA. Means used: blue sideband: 6.67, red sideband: 5.08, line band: 7.34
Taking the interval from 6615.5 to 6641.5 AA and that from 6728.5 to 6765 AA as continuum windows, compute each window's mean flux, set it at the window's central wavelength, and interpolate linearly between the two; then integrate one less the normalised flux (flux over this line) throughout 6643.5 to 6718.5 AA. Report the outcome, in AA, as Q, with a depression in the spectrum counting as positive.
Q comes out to 3.1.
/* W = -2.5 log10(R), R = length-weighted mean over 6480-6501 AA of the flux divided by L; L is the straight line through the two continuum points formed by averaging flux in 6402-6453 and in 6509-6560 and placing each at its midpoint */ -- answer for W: 0.06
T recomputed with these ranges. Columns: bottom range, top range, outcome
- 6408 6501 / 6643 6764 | 0.83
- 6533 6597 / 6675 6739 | 0.70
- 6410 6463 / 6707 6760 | 0.81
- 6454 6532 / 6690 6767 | 0.72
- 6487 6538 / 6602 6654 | 0.90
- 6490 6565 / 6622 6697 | 0.78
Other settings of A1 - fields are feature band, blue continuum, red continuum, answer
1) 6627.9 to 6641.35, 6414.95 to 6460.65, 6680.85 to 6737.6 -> -0.17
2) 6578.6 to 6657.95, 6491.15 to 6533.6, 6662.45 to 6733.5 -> -0.08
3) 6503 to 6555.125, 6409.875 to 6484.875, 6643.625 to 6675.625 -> -0.23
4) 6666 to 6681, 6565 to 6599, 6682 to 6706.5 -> -0.06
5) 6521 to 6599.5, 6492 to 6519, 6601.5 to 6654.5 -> -0.10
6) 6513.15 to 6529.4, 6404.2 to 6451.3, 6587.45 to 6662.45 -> -0.21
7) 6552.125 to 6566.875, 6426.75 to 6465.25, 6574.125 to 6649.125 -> -0.12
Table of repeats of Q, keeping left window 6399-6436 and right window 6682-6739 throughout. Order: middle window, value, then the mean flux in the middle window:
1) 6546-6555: -3.2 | 8.08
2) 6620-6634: -2.7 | 6.7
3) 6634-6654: -3.4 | 6.48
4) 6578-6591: -4.1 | 7.64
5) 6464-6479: -3.1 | 7.62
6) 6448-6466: -2.3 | 7.21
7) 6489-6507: -3.3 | 7.36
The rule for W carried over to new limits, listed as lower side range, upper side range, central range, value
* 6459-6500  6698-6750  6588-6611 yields -0.18 mag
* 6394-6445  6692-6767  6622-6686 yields -0.13 mag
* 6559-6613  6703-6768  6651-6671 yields 0.08 mag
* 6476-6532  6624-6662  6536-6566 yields -0.14 mag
